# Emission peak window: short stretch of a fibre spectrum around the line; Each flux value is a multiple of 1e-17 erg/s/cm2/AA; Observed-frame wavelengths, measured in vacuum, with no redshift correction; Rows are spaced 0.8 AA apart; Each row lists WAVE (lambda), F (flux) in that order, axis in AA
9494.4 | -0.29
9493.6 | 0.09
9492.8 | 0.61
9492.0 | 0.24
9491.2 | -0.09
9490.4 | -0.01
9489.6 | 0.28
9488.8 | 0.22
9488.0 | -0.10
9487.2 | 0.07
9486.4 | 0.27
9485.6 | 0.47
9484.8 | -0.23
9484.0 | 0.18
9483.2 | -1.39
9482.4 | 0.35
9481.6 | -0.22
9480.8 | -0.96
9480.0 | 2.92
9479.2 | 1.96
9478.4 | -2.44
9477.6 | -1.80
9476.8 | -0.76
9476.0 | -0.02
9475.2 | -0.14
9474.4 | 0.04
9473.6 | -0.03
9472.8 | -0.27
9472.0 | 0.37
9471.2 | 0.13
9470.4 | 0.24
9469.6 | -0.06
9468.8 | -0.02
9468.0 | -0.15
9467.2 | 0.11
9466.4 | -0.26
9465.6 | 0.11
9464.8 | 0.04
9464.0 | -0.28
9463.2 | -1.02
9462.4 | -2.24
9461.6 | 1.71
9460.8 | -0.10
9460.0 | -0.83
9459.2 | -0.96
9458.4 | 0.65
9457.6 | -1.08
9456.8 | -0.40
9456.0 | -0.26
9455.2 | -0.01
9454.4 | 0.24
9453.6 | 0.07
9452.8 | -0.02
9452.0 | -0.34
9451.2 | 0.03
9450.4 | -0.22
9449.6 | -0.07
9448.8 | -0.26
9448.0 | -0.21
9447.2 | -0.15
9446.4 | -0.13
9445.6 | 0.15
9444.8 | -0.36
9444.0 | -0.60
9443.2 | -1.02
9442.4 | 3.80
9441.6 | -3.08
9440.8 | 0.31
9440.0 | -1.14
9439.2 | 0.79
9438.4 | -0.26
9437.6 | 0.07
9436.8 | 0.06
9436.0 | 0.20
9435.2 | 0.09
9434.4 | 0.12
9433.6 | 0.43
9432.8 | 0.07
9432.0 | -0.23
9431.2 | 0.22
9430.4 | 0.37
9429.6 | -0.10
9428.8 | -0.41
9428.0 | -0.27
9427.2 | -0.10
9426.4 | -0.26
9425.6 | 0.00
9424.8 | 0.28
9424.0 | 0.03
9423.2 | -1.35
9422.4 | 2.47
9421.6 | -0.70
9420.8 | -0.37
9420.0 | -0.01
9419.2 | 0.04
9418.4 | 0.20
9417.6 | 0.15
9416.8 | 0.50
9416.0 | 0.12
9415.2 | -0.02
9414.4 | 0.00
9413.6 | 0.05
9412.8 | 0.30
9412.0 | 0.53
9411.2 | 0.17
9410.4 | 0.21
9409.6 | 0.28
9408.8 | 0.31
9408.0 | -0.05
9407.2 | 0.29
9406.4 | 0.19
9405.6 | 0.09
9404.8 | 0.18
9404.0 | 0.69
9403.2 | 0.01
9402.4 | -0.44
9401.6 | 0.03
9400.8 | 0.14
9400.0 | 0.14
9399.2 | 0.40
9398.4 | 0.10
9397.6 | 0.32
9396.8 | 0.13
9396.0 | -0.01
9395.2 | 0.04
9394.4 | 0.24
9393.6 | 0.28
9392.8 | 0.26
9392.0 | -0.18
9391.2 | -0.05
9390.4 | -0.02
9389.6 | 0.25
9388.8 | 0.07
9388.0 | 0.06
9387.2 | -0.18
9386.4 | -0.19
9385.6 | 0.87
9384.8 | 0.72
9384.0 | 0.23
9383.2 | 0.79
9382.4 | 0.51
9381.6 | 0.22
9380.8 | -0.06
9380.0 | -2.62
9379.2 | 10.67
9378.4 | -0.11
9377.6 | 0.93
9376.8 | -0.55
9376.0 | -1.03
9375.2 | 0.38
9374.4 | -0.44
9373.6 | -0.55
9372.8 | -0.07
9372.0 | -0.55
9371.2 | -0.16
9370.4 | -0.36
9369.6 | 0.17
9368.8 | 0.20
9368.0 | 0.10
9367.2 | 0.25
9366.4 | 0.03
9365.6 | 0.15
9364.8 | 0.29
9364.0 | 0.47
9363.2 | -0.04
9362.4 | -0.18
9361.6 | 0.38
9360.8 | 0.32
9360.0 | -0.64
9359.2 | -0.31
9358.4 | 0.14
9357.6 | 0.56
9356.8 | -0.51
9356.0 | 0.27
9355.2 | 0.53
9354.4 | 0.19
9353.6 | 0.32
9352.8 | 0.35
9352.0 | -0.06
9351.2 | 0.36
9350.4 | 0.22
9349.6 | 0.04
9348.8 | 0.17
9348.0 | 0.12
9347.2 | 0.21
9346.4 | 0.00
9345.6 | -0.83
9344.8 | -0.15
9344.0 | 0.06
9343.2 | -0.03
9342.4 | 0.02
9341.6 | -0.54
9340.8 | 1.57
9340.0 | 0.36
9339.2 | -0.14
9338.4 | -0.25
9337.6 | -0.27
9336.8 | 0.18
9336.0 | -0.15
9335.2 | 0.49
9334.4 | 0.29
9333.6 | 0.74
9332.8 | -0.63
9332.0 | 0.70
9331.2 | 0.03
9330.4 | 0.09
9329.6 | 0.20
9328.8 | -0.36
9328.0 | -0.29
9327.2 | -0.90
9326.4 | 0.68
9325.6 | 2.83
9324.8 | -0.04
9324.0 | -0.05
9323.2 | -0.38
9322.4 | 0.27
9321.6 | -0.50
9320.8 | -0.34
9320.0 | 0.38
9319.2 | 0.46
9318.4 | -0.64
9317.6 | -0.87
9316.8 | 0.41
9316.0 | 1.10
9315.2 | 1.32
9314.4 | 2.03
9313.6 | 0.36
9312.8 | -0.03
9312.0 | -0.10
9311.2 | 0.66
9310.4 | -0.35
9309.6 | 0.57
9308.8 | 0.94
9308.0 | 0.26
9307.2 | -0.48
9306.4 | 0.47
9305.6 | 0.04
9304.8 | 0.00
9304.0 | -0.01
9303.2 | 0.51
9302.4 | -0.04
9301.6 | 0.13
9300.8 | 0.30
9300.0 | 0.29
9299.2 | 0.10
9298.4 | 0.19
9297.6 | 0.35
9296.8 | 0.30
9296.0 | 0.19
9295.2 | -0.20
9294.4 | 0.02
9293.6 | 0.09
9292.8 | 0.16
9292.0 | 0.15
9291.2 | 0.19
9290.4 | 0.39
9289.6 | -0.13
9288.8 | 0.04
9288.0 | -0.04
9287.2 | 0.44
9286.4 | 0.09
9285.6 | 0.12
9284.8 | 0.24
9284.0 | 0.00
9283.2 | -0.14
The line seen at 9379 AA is H-gamma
